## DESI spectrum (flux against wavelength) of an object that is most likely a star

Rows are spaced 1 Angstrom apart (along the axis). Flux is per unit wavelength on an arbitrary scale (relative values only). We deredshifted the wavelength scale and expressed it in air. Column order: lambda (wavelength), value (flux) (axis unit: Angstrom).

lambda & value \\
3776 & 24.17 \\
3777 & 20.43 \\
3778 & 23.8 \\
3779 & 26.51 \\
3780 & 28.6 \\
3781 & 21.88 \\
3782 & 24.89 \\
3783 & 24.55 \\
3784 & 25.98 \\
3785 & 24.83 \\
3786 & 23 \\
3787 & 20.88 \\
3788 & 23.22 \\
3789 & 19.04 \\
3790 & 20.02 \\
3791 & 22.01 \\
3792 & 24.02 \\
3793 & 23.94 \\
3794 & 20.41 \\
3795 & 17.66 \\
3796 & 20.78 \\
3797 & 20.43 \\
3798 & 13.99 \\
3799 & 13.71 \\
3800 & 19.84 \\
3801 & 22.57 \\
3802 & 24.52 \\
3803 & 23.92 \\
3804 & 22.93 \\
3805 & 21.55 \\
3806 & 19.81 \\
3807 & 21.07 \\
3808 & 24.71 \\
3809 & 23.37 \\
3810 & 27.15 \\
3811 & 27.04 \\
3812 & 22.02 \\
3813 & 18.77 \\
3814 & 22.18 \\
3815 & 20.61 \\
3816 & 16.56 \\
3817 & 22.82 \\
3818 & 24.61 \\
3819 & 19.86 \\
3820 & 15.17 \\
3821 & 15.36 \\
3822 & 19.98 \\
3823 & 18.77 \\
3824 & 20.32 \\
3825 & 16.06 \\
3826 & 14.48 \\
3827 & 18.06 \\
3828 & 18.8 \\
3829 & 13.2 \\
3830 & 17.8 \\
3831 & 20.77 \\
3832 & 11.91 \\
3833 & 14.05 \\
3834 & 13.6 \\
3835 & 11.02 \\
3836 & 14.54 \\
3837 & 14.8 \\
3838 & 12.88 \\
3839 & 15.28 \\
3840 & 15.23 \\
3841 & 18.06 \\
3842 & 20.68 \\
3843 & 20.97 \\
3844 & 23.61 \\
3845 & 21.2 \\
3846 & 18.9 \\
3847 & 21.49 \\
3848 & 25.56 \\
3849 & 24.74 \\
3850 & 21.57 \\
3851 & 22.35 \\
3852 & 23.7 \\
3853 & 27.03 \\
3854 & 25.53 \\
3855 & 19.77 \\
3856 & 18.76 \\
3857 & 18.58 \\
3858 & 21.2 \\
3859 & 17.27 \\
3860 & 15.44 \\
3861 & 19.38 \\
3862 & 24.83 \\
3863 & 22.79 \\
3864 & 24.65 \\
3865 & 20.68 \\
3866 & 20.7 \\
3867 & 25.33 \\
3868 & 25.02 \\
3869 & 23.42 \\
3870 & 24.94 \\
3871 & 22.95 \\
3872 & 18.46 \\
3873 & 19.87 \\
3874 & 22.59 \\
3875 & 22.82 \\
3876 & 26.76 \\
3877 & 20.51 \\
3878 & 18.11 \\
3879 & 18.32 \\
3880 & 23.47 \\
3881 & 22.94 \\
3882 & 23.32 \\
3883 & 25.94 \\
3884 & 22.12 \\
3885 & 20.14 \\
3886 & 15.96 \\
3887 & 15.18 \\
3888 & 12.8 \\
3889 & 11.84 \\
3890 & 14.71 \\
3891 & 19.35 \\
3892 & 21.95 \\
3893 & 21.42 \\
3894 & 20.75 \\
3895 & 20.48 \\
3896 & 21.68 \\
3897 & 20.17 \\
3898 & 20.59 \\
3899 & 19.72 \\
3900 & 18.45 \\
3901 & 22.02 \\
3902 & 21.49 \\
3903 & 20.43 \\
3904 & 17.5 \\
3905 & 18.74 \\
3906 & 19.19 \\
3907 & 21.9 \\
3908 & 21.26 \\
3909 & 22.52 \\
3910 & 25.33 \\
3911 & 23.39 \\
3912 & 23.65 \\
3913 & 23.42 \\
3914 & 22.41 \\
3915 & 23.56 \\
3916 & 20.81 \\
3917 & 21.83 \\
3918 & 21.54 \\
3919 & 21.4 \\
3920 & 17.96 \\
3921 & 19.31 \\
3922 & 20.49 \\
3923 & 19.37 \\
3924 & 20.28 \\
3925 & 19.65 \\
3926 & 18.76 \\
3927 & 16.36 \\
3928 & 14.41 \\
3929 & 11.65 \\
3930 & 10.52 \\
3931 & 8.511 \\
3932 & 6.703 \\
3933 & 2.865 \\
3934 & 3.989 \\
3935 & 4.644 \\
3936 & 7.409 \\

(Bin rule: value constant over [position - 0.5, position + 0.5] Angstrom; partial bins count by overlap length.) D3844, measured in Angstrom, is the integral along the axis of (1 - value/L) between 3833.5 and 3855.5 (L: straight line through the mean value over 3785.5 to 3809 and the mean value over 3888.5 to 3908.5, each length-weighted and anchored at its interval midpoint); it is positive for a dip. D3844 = 0.8 Angstrom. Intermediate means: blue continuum 21.1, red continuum 19.7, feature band 19.7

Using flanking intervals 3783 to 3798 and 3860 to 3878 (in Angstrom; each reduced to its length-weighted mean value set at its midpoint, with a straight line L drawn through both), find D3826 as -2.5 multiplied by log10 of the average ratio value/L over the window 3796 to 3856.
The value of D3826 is 0.12 mag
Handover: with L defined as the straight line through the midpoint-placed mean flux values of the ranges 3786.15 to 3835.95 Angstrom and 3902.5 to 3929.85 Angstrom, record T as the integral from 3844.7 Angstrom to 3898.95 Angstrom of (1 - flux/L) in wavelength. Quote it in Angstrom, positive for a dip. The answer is -3.2 Angstrom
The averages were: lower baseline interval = 19.7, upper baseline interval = 20.1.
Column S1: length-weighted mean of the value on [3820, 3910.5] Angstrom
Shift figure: 19.8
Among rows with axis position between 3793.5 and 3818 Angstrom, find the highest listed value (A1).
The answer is 27.15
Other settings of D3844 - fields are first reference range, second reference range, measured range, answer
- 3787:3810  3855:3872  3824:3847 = 4.9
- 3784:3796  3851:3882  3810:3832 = 2.7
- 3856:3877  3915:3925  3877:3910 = 1.9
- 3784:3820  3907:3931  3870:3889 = -0.2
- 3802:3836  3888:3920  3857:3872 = -1.3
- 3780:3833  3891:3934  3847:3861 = -1.2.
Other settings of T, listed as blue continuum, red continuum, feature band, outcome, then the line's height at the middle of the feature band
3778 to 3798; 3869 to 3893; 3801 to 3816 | -0.36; 22.1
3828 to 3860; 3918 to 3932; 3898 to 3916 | -4.54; 17.1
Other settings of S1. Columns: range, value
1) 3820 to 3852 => 18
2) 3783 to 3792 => 22.6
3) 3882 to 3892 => 18.1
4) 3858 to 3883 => 21.9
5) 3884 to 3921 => 20.2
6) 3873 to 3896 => 20.1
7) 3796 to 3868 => 19.9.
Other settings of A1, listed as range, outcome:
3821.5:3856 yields 27.03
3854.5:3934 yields 26.76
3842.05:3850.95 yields 25.56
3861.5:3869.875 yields 25.33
